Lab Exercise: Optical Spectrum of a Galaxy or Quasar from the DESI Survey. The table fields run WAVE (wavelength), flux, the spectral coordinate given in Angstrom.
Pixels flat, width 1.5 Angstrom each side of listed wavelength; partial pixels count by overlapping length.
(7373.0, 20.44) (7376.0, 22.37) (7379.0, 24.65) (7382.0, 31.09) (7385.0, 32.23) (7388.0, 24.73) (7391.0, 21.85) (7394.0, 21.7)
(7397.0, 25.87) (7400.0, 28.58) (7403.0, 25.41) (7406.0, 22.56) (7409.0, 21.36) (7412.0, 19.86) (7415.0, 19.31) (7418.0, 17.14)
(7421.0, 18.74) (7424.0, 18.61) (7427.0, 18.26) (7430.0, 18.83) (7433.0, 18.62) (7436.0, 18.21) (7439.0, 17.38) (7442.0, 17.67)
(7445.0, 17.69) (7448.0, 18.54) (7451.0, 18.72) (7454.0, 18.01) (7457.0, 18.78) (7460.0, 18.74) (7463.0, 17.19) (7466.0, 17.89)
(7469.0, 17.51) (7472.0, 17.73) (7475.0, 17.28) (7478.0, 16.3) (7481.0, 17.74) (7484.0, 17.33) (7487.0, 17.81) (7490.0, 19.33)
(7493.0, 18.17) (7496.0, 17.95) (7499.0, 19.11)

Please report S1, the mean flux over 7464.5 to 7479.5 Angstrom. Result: 17.3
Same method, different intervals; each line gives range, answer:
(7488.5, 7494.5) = 18.8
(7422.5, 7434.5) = 18.6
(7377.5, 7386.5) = 29.3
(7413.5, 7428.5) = 18.4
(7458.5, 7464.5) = 18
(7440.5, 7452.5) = 18.2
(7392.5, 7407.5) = 24.8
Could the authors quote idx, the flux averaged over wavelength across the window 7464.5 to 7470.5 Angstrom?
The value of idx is 17.7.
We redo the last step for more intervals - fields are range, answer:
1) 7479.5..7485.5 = 17.5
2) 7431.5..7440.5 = 18.1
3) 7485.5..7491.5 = 18.6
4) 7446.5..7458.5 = 18.5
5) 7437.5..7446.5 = 17.6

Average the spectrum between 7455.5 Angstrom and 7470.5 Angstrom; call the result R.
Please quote 18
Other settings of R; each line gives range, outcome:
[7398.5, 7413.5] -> 23.6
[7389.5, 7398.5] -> 23.1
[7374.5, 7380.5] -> 23.5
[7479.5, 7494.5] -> 18.1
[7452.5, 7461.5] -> 18.5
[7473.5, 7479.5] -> 16.8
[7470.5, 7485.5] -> 17.3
